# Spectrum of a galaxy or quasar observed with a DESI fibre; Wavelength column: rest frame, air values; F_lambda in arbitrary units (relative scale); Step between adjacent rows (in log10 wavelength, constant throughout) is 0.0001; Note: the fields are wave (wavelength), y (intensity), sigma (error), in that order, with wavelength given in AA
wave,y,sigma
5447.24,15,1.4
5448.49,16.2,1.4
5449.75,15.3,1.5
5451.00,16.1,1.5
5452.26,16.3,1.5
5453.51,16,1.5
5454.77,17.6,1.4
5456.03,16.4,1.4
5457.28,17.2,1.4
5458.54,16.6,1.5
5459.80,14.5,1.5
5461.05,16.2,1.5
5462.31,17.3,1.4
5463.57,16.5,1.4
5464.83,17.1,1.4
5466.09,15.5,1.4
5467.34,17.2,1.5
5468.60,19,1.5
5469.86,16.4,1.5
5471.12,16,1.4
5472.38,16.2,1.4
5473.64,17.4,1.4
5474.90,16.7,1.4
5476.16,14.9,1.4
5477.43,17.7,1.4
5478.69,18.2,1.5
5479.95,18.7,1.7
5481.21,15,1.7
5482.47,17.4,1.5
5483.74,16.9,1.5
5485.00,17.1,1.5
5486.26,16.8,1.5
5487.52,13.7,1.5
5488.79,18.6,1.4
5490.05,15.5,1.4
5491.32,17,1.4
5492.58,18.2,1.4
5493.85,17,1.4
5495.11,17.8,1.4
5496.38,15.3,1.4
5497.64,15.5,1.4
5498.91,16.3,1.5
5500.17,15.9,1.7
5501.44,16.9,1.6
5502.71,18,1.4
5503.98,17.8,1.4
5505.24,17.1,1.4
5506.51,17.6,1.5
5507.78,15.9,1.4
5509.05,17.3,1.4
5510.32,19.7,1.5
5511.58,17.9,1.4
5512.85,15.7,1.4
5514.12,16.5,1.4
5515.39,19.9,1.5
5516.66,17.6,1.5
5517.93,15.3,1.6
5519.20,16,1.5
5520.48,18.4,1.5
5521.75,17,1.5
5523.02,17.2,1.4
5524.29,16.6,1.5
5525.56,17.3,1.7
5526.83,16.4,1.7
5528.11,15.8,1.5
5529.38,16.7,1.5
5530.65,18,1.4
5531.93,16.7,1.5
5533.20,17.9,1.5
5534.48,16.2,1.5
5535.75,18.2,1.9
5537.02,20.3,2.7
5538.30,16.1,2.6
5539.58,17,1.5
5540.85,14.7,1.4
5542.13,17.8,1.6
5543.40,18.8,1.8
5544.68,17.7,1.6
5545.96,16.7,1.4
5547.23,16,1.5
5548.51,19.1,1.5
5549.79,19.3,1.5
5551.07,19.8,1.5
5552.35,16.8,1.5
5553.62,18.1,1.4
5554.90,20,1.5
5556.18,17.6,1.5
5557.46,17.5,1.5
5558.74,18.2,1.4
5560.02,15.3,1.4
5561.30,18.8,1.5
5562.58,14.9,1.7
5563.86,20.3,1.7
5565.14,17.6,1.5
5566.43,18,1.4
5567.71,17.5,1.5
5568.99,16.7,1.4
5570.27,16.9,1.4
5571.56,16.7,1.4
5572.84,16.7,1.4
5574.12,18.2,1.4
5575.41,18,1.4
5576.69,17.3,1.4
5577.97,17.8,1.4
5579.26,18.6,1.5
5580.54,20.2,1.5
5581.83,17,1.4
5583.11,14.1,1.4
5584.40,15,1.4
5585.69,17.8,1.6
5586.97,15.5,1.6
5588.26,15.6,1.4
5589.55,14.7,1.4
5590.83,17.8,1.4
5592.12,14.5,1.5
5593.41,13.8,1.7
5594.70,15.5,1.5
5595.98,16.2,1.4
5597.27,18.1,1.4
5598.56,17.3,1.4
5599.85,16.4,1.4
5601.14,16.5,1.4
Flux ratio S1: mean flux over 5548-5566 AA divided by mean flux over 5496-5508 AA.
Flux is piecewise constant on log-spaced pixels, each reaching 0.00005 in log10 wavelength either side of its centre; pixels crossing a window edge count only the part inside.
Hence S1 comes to 1.1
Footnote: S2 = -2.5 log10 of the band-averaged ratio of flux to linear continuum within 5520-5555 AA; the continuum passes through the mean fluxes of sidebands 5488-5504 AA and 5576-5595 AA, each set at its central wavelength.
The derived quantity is -0.06 mag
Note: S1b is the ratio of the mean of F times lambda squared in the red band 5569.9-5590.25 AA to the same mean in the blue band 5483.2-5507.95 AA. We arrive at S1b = 1.04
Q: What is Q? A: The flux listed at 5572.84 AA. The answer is 16.7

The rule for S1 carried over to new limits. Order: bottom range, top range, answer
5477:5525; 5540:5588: 1.03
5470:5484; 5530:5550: 1.04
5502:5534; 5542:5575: 1.03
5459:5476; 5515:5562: 1.05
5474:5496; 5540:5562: 1.05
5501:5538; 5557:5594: 0.98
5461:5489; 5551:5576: 1.05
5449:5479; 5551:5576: 1.06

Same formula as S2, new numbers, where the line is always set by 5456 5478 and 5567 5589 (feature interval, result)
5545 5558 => -0.07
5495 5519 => -0.02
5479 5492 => 0.00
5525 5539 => -0.02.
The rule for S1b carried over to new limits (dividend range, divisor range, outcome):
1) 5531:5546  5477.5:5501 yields 1.06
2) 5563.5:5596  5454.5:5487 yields 1.04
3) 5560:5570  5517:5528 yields 1.06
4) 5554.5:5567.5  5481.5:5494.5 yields 1.09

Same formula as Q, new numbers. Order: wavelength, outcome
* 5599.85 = 16.4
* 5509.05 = 17.3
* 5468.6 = 19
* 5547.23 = 16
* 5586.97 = 15.5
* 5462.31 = 17.3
